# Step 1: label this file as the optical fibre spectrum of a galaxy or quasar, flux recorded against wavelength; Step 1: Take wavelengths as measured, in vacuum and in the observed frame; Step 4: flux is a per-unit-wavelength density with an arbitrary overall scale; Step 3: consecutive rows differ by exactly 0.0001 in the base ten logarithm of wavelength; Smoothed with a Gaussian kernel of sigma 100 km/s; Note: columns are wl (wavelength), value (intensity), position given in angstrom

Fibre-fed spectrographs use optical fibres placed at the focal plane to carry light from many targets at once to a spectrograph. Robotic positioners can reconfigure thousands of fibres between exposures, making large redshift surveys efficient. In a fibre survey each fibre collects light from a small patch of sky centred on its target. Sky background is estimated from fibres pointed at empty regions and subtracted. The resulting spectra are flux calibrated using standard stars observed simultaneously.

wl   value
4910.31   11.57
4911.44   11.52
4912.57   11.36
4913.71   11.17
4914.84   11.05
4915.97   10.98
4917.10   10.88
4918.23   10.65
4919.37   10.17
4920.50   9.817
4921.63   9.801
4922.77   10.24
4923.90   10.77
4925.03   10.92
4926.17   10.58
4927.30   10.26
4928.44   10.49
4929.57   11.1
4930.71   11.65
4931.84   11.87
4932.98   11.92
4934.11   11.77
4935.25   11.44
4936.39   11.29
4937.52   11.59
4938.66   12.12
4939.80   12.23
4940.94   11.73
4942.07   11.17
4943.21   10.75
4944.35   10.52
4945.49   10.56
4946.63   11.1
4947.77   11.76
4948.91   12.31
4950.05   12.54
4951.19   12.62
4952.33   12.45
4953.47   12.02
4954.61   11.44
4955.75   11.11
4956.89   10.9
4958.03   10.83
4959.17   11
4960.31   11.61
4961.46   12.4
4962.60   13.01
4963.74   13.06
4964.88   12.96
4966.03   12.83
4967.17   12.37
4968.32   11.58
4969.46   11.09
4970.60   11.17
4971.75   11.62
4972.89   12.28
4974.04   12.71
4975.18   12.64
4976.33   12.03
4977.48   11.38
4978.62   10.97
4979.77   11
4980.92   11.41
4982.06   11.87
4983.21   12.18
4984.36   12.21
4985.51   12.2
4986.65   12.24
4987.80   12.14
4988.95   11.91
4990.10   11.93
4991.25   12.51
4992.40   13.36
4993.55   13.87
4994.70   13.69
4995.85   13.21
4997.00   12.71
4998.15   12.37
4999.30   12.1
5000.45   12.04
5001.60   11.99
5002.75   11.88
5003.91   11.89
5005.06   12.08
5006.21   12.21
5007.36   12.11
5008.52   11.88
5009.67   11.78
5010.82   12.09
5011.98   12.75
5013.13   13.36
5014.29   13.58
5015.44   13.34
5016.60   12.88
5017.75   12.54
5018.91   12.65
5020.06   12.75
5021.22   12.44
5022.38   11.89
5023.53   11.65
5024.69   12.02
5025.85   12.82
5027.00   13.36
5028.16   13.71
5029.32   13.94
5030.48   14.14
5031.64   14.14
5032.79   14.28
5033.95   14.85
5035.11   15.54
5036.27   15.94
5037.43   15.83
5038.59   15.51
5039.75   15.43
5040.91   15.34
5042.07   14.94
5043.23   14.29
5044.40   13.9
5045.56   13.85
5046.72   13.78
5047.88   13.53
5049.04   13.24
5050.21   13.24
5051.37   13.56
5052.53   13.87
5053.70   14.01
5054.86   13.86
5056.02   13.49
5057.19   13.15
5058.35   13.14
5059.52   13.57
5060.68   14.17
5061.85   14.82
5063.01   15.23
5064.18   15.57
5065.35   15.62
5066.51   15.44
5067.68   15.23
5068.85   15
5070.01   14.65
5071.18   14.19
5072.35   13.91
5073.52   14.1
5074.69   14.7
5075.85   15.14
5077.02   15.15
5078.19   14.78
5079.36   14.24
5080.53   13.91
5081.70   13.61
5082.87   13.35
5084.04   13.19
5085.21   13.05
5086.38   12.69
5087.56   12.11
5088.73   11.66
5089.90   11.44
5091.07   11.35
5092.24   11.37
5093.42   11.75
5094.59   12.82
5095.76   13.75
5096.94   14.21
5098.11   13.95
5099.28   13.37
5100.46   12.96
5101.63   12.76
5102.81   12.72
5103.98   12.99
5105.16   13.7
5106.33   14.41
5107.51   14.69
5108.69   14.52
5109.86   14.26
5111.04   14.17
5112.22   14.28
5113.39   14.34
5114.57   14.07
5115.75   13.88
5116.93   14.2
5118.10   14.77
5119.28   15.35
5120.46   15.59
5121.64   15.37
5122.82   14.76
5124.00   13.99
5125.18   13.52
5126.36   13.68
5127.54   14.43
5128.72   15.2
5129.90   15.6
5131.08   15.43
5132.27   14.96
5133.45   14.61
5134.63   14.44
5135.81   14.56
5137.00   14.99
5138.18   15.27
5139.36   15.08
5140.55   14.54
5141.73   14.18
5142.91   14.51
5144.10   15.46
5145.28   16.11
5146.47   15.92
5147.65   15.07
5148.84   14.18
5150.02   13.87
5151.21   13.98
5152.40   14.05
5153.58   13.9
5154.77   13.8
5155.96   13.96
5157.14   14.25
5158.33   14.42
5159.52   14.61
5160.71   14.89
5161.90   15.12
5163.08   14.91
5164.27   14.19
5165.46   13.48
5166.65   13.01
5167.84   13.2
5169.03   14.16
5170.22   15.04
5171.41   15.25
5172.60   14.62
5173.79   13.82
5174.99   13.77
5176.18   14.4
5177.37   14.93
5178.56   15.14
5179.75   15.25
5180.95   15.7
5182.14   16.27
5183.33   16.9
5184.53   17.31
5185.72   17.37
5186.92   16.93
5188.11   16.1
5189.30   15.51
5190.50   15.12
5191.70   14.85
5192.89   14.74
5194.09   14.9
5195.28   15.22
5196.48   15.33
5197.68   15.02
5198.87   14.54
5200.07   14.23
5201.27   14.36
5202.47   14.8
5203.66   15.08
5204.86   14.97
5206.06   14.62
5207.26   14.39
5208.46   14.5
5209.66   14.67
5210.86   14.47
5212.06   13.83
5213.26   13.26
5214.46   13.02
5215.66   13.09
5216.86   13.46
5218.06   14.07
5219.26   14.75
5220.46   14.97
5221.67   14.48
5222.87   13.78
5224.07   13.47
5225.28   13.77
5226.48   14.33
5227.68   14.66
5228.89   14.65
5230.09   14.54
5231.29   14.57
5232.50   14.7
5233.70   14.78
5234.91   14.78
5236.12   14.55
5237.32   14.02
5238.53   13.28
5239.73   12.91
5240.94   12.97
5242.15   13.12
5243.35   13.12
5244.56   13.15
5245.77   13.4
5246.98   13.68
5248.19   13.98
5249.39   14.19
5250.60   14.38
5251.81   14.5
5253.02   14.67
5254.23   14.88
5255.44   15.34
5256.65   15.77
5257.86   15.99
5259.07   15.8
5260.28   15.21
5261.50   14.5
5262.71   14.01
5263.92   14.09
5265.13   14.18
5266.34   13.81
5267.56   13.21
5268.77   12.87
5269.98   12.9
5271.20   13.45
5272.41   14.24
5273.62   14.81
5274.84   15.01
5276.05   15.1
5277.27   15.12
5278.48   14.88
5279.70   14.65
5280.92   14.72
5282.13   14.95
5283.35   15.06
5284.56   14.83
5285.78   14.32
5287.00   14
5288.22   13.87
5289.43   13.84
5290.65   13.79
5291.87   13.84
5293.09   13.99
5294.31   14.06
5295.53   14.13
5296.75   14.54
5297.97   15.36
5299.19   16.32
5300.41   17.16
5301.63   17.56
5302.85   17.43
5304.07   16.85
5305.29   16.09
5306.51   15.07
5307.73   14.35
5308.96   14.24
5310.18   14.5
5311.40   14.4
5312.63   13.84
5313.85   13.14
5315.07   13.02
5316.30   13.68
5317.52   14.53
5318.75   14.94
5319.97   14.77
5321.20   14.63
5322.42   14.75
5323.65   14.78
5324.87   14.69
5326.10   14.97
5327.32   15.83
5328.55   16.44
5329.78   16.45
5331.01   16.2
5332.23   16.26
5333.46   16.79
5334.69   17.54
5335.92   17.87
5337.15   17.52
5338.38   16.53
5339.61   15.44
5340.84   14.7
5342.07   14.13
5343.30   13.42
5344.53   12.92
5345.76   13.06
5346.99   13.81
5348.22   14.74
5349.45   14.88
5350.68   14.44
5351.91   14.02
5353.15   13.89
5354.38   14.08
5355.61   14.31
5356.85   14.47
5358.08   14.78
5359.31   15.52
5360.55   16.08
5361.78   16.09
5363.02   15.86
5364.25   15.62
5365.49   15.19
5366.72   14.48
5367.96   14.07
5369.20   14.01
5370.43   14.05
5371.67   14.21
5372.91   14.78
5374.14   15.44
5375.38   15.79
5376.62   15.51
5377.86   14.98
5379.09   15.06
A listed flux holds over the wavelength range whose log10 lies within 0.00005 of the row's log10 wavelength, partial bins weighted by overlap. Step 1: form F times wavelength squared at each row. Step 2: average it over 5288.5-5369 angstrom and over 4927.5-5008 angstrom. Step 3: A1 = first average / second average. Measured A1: 1.4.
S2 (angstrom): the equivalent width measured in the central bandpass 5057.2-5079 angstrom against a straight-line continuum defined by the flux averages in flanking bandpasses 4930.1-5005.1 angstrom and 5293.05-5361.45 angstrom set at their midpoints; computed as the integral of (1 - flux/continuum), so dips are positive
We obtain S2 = -3.1 angstrom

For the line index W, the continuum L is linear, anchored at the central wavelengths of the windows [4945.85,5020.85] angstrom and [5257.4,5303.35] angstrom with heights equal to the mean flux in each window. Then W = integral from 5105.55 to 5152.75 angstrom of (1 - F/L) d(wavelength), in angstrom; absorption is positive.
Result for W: -4.41 angstrom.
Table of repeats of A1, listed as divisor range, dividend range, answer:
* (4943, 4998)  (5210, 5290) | 1.32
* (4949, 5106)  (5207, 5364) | 1.24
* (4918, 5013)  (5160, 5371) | 1.40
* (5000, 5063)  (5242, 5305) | 1.19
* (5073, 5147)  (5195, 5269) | 1.06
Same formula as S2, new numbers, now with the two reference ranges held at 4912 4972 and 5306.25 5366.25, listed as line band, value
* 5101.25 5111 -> -0.7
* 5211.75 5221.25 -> 0.0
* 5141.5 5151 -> -1.2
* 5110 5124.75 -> -1.8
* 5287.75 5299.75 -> 0.2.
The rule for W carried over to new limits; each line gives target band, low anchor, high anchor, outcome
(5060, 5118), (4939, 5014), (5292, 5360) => -3.73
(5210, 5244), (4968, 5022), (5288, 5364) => 0.53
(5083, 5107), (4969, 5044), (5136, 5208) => 1.89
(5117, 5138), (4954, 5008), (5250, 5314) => -2.21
